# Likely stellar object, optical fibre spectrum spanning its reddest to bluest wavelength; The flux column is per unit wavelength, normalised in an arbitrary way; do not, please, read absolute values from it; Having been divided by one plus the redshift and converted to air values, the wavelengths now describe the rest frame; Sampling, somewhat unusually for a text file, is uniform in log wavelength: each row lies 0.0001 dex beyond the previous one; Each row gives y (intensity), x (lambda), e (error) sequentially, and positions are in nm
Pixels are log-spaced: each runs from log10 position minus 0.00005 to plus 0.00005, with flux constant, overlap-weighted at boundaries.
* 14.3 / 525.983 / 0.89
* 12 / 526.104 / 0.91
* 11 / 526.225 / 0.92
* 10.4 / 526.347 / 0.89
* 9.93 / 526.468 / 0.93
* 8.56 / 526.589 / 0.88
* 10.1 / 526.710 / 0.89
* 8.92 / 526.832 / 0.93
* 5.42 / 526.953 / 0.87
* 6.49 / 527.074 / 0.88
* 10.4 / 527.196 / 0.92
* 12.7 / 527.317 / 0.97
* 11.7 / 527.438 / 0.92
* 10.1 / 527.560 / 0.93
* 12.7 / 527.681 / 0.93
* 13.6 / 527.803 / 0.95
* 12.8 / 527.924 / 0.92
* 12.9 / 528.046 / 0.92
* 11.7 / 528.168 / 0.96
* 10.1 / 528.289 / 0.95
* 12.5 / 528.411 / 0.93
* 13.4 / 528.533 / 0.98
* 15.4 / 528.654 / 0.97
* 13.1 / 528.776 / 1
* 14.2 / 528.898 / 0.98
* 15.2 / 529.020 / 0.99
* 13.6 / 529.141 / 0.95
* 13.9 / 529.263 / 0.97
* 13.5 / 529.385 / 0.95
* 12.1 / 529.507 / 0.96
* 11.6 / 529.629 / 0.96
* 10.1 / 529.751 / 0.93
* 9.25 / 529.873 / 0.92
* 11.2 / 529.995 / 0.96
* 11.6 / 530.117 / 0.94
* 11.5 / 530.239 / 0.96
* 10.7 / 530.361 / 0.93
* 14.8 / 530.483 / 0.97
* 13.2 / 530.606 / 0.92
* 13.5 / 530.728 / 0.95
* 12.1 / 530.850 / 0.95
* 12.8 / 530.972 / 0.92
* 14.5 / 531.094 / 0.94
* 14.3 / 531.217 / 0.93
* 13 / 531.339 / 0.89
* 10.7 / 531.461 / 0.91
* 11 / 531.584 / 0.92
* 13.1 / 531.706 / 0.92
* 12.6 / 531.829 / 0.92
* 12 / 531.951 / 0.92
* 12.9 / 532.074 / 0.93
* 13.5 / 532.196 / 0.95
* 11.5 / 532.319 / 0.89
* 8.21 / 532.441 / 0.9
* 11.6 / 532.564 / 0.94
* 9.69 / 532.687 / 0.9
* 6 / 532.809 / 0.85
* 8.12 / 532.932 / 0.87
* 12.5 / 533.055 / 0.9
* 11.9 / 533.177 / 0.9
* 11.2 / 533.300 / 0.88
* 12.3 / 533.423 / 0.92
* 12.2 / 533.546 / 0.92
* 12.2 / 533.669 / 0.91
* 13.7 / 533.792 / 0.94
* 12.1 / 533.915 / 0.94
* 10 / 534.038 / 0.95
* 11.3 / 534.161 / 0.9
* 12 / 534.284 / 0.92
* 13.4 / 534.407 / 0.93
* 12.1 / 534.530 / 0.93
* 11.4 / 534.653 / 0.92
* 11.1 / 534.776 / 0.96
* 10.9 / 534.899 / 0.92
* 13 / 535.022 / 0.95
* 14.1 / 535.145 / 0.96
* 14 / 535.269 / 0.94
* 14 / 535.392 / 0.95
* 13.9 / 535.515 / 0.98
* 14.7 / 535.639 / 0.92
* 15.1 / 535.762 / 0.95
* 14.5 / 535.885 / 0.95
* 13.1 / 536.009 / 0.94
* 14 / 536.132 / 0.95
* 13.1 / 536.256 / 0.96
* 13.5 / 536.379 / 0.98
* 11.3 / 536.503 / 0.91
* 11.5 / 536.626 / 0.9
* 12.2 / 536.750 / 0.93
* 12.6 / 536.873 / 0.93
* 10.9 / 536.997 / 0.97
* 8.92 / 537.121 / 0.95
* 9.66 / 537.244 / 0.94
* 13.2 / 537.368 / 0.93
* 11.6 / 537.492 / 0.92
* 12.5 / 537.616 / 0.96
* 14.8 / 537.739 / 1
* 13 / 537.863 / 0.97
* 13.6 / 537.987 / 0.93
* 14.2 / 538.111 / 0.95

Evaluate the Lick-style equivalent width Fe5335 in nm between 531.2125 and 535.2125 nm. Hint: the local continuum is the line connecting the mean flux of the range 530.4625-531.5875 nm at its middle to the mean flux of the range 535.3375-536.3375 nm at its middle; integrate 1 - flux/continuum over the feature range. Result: 0.543 nm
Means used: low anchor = 13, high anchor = 14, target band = 11.7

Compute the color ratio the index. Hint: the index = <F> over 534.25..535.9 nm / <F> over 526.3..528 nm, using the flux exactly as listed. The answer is 1.3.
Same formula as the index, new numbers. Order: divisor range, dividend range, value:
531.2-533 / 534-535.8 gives 1.14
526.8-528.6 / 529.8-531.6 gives 1.11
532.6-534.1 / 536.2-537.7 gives 1.07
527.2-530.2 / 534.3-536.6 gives 1.06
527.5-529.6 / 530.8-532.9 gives 0.90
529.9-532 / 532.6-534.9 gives 0.91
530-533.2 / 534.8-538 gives 1.08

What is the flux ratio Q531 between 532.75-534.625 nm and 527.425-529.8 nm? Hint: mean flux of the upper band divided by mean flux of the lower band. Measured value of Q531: 0.90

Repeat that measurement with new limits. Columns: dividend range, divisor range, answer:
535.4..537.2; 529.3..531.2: 1.05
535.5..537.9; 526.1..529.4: 1.09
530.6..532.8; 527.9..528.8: 0.95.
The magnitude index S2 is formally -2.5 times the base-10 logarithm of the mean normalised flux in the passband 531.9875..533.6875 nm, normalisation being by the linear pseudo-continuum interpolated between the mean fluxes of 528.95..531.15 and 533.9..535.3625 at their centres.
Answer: 0.12 mag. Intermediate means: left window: 12.5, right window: 12.2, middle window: 11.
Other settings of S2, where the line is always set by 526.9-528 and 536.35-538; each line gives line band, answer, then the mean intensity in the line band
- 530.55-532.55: -0.11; 12.4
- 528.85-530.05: -0.14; 12.5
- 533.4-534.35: -0.04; 12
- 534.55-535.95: -0.13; 13.3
